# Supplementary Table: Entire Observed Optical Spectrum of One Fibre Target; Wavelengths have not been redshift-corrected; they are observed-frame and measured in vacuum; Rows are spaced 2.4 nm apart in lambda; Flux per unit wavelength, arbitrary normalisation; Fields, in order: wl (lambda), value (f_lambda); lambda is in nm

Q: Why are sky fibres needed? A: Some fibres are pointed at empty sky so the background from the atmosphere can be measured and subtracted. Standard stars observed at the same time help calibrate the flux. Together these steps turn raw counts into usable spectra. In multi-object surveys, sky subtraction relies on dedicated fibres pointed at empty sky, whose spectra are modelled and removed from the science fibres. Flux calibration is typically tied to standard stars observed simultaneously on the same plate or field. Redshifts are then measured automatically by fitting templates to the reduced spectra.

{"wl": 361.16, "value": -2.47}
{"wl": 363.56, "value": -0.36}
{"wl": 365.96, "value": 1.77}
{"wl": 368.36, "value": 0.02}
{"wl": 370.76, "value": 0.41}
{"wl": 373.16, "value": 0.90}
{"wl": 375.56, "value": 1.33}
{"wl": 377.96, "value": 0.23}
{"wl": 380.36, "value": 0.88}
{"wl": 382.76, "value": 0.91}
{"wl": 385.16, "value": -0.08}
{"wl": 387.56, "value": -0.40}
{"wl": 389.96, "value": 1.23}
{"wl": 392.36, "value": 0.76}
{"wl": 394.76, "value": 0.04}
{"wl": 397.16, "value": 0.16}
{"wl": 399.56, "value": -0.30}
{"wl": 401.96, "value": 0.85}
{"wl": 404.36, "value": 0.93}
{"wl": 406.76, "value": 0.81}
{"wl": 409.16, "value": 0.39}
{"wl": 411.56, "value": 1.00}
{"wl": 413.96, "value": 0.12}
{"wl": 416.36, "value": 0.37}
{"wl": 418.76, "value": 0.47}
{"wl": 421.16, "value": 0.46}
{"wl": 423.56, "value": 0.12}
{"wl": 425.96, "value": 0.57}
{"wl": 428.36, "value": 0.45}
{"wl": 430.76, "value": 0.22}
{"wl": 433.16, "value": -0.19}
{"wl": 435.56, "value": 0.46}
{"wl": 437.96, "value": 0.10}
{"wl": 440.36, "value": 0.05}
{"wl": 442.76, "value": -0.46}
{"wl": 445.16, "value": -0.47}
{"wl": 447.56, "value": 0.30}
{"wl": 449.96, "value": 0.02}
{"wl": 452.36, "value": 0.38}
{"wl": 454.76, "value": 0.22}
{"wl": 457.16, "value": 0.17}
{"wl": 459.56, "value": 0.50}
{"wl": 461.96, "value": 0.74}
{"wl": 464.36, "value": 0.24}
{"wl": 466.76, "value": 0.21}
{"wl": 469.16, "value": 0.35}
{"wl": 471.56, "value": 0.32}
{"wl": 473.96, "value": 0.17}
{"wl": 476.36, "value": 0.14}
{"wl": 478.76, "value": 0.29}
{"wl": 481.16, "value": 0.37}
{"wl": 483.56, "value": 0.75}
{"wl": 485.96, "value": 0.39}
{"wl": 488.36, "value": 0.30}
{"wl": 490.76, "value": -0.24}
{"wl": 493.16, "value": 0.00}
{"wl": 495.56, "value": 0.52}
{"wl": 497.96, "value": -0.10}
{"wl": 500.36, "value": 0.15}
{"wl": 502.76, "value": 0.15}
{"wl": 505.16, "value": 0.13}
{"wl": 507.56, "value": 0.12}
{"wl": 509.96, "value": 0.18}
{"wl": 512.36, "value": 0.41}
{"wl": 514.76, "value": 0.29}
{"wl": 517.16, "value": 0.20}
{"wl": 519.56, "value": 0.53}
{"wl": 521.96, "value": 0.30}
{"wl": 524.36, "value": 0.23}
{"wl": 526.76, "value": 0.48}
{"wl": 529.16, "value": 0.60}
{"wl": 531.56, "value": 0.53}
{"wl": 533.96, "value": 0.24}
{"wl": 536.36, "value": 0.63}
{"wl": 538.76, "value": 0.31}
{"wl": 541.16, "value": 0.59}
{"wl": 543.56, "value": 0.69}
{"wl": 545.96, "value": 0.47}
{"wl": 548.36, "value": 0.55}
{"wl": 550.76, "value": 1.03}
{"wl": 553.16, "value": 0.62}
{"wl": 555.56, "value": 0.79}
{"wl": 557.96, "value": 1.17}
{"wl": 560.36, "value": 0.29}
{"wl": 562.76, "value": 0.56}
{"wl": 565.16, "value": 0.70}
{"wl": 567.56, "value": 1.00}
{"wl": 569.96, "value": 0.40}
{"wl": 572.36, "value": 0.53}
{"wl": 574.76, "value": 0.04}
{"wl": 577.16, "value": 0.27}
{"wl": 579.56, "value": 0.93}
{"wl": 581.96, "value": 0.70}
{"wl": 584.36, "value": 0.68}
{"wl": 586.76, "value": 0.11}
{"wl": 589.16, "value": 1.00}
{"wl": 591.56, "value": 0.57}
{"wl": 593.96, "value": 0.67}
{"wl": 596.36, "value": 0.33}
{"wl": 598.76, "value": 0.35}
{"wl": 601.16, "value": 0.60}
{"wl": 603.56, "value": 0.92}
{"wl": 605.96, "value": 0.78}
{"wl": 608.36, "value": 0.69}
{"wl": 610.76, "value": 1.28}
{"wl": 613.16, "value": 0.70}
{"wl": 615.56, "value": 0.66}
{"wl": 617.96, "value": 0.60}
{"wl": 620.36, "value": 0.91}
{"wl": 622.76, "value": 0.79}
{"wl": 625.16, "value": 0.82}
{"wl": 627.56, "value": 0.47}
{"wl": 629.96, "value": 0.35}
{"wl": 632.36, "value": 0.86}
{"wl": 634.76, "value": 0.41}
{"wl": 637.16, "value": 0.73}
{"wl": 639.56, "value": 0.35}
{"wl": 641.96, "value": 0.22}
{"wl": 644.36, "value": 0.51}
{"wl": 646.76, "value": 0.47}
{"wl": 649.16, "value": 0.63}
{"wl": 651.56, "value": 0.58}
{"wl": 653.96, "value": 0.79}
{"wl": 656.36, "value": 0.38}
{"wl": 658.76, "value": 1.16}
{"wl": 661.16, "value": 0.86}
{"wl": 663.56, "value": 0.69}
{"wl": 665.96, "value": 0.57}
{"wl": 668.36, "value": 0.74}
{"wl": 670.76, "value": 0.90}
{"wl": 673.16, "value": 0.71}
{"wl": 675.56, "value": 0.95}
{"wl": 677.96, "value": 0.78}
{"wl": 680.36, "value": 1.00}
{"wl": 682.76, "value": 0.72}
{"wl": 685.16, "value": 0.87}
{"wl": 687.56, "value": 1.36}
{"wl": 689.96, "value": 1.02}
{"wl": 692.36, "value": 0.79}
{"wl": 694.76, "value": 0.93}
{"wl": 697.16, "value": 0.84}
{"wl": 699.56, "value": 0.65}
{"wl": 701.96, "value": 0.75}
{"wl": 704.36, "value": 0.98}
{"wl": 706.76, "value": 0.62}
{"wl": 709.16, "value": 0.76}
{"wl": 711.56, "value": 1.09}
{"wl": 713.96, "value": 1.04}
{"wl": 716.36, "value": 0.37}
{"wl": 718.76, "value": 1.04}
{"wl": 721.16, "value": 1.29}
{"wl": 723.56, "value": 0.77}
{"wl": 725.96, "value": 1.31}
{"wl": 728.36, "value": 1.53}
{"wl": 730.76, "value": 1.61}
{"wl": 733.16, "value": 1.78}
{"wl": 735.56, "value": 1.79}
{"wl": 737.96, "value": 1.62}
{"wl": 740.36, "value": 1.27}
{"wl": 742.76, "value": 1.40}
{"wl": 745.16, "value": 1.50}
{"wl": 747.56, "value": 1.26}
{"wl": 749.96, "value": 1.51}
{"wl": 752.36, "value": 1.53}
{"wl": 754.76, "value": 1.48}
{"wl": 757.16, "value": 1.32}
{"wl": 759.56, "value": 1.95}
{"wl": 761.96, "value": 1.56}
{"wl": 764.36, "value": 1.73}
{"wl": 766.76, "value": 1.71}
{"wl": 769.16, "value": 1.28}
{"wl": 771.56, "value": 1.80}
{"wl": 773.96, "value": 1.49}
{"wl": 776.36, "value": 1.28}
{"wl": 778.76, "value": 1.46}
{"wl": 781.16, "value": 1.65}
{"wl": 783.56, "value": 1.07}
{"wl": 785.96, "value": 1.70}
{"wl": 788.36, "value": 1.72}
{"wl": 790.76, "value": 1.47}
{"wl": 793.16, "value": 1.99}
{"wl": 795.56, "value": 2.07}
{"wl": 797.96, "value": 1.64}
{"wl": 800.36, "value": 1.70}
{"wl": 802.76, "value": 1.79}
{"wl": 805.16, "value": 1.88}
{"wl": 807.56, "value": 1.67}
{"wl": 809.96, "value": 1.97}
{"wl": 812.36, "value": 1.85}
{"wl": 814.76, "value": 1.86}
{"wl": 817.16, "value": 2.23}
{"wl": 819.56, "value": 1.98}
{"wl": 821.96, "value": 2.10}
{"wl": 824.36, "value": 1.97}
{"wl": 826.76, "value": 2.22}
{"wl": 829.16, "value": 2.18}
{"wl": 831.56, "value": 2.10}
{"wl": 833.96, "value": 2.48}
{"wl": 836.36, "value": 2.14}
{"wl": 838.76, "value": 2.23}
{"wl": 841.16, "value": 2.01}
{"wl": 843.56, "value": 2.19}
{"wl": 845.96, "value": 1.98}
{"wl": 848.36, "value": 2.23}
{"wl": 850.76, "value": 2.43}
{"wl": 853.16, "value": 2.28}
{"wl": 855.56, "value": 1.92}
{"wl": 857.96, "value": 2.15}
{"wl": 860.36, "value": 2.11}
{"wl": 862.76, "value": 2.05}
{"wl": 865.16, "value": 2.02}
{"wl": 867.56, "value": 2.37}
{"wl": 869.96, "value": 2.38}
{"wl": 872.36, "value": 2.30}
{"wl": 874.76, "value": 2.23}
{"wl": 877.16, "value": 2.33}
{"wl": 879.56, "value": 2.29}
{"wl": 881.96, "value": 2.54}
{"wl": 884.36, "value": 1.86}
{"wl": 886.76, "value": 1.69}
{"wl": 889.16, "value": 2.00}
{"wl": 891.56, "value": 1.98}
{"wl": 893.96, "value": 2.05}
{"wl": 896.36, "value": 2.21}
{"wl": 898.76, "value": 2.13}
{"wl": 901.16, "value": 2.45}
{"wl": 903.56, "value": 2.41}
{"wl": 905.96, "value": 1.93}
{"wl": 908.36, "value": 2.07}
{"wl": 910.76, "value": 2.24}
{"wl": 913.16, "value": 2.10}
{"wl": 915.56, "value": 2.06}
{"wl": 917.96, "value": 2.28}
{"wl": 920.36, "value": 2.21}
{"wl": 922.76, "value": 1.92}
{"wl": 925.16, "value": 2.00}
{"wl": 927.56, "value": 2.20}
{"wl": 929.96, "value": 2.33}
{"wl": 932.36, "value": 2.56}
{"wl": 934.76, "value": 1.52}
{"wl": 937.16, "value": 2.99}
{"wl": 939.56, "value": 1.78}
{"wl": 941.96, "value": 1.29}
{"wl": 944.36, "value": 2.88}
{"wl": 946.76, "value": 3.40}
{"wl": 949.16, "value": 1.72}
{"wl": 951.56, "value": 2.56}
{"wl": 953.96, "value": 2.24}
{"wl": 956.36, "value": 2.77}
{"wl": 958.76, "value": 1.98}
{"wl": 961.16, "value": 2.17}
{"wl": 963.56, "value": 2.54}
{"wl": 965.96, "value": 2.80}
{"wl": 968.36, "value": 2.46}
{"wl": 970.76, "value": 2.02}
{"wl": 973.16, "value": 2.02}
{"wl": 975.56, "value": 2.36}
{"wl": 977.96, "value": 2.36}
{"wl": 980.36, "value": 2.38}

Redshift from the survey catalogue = 0.82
